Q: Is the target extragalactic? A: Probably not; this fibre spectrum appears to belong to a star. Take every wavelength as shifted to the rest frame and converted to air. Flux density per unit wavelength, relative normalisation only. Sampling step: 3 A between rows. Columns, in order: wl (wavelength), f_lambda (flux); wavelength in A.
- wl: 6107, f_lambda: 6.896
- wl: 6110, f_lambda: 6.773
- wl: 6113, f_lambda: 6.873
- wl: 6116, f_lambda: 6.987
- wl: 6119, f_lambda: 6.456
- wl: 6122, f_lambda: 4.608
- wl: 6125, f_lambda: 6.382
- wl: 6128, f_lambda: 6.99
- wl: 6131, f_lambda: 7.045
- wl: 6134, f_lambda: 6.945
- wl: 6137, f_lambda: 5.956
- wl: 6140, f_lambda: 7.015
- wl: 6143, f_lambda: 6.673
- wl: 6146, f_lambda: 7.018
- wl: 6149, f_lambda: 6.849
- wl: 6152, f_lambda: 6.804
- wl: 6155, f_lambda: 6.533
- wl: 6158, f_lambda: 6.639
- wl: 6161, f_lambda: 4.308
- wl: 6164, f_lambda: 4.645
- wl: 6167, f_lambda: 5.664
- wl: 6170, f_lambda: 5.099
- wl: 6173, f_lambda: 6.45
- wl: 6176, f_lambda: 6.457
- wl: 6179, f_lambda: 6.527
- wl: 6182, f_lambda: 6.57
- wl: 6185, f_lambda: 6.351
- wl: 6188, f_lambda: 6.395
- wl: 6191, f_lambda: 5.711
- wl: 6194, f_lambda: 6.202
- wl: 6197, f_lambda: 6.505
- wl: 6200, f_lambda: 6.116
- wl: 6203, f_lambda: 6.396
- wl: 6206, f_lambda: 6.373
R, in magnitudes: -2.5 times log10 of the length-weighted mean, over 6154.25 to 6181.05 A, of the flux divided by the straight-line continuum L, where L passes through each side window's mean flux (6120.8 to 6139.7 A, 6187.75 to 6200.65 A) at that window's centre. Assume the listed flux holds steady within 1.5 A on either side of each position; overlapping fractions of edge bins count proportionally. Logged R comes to 0.08 mag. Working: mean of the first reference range 6.39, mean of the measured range 5.81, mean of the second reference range 6.17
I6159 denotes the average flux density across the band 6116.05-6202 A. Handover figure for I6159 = 6.26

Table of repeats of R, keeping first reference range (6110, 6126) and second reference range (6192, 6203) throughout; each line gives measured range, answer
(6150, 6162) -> 0.02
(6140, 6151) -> -0.10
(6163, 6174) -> 0.15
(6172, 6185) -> -0.04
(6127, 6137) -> -0.09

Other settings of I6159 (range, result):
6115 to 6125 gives 6.02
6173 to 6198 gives 6.34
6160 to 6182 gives 5.69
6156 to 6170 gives 5.33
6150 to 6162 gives 6.18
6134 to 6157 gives 6.71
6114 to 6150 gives 6.58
